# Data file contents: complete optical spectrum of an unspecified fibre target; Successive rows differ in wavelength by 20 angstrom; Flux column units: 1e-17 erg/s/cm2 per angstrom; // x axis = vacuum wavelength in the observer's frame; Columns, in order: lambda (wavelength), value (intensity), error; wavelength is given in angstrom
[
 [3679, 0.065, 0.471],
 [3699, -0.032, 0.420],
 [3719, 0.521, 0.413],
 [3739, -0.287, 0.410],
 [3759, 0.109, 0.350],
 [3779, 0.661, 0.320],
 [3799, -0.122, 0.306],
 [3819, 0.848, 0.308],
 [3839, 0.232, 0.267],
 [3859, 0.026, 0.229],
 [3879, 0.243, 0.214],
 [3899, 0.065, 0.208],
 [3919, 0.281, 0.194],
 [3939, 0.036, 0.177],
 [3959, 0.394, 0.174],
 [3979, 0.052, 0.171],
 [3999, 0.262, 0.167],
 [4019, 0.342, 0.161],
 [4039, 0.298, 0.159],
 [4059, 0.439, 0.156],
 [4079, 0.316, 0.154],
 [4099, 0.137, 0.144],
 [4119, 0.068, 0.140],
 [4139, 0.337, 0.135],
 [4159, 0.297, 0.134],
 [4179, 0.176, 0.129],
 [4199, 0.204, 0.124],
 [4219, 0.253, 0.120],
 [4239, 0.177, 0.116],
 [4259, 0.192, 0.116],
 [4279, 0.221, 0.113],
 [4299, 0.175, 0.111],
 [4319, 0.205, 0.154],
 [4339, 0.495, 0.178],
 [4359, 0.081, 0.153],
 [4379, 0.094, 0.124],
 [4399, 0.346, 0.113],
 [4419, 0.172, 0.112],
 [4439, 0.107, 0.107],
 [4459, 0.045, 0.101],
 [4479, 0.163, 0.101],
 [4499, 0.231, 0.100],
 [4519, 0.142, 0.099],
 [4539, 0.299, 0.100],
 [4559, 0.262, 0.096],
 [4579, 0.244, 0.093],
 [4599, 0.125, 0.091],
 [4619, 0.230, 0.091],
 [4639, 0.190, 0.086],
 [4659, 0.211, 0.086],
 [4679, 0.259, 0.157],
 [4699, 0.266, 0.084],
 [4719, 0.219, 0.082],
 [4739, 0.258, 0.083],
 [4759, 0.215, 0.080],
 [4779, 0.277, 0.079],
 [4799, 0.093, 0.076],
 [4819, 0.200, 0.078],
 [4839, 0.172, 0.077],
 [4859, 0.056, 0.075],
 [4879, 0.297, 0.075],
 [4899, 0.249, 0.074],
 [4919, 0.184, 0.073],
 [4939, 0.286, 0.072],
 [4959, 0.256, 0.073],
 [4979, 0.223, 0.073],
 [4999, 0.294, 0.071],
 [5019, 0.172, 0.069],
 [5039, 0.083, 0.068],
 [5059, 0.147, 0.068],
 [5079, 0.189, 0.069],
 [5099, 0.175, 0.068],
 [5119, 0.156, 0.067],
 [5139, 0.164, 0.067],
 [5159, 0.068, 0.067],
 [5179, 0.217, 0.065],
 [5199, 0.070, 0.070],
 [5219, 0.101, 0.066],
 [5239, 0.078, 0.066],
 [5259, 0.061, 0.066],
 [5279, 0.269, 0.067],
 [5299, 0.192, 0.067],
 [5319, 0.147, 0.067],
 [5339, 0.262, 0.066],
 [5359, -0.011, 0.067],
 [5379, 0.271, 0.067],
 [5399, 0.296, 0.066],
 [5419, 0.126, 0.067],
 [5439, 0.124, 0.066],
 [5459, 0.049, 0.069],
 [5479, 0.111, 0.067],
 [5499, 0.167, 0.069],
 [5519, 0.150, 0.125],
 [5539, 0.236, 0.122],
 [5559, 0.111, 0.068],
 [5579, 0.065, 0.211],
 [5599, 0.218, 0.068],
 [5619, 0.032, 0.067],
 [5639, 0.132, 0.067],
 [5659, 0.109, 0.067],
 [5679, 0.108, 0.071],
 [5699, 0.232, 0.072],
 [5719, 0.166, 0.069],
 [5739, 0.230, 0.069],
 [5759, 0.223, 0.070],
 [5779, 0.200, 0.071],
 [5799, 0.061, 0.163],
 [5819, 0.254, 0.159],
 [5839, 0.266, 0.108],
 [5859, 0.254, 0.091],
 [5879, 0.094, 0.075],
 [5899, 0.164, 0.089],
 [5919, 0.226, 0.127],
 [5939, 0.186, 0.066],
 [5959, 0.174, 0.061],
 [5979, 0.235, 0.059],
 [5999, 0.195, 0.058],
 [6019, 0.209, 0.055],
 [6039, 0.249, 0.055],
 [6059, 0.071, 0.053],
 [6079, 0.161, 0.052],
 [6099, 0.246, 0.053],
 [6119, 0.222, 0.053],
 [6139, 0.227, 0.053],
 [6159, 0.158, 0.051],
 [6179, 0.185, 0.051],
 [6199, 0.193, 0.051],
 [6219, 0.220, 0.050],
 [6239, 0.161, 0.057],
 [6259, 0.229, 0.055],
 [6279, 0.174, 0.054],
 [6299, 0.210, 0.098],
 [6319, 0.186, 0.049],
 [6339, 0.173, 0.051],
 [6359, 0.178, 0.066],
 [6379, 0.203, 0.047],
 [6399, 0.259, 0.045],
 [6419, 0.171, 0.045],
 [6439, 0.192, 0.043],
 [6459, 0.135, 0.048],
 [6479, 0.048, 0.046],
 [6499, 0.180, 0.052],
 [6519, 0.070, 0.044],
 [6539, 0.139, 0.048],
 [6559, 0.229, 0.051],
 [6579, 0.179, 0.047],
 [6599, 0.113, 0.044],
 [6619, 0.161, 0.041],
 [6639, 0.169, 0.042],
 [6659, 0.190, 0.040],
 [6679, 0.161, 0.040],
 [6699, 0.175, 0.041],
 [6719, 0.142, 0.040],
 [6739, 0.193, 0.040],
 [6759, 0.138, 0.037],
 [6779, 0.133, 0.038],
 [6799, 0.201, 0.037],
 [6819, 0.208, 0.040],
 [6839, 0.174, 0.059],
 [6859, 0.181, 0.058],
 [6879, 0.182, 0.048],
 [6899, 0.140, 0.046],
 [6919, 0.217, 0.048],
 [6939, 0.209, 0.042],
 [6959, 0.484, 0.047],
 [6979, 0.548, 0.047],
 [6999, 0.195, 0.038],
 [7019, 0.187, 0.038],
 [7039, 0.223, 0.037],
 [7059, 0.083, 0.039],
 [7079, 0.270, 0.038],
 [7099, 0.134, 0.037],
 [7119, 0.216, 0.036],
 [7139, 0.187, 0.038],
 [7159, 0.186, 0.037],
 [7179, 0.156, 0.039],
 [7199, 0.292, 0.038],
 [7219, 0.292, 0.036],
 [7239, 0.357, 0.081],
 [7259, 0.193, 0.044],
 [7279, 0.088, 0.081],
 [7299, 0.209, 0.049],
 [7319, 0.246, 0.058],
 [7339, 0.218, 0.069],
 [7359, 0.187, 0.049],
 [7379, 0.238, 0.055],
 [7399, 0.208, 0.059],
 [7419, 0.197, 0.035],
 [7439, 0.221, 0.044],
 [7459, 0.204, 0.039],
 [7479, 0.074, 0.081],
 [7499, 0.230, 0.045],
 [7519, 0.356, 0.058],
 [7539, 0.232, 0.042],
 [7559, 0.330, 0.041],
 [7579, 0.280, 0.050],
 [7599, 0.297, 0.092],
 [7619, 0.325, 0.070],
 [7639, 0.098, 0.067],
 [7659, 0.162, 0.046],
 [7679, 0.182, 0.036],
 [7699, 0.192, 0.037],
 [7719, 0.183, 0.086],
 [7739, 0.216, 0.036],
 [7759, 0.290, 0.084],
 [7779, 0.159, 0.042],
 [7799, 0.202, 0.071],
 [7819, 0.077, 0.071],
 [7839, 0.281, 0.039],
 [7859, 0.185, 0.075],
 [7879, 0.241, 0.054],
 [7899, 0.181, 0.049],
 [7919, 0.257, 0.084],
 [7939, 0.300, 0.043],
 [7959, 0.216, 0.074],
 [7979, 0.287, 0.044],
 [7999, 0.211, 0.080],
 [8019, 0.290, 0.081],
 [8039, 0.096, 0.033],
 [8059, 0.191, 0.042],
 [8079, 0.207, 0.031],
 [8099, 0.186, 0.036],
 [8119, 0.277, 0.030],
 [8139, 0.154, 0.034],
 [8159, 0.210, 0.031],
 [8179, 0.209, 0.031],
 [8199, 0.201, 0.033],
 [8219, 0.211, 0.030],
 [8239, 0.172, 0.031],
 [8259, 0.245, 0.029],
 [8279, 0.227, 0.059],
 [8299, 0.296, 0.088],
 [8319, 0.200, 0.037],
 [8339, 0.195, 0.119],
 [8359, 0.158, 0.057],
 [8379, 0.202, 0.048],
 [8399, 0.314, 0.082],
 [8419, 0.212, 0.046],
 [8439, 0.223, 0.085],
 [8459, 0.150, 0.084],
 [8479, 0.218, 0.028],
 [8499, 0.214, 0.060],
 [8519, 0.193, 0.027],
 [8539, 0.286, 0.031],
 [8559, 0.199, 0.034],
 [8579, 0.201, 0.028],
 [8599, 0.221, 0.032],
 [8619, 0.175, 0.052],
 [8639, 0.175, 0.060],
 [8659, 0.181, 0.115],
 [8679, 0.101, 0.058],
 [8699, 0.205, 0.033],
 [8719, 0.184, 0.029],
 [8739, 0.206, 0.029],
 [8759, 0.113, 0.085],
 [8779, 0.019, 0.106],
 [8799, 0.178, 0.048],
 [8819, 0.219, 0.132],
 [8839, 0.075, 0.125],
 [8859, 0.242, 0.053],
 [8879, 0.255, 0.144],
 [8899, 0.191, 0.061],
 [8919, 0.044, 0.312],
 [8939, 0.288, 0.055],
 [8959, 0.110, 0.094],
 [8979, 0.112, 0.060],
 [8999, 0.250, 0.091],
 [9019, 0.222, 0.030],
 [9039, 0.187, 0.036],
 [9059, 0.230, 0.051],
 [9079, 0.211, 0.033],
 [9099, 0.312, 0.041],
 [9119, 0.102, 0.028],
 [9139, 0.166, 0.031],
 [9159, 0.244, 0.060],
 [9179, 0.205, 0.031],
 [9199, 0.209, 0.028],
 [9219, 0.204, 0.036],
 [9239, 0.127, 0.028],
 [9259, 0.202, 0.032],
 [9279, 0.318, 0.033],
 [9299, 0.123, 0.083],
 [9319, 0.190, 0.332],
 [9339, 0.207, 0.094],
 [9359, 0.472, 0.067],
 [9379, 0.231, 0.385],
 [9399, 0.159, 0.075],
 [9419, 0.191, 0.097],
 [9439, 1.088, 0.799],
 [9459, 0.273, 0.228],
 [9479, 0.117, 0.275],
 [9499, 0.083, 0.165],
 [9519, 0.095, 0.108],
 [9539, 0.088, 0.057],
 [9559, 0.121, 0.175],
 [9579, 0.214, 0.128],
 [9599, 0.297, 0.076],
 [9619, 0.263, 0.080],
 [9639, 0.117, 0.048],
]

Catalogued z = 0.87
